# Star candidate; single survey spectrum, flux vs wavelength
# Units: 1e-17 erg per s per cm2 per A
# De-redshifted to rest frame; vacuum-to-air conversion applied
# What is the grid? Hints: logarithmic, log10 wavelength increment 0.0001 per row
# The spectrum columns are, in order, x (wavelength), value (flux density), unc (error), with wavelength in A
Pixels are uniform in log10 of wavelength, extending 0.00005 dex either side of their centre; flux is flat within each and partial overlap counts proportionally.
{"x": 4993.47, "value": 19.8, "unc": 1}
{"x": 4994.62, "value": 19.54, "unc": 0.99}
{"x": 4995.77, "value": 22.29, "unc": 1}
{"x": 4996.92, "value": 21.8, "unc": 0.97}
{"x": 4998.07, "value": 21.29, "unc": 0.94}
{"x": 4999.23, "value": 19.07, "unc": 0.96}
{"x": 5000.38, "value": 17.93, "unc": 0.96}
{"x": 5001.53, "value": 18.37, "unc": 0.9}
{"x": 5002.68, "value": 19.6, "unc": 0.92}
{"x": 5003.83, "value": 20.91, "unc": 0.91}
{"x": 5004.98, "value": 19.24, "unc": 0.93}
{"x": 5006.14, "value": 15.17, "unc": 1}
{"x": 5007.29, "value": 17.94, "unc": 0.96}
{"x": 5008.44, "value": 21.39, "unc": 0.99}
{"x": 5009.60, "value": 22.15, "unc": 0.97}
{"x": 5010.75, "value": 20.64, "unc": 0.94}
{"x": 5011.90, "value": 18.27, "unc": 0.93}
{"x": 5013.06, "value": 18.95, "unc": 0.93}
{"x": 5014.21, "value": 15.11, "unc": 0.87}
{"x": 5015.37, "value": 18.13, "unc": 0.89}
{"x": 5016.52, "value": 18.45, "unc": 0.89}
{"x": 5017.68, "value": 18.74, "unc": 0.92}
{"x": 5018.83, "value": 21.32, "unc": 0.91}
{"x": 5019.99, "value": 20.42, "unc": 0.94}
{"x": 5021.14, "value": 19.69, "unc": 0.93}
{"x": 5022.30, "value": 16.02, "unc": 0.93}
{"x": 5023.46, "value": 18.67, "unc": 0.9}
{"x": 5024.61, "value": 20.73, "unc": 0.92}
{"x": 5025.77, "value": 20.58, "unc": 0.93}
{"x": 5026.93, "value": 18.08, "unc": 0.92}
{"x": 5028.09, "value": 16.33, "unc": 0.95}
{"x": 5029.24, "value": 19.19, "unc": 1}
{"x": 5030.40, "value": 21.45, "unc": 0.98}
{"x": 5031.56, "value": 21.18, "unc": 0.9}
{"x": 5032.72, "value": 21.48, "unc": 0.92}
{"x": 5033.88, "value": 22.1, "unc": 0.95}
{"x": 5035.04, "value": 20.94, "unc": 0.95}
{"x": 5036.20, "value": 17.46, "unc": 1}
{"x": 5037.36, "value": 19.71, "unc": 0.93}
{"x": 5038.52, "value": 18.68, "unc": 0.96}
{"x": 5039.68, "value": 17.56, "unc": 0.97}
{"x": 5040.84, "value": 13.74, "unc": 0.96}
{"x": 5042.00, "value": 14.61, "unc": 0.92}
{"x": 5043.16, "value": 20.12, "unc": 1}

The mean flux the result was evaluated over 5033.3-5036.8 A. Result 20.2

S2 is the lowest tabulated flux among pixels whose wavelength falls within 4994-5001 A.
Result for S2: 17.93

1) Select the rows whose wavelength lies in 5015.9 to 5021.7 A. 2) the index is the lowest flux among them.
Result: 18.45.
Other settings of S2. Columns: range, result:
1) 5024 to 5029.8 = 16.33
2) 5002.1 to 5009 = 15.17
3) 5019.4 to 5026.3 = 16.02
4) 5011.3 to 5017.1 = 15.11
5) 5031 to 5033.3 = 21.18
